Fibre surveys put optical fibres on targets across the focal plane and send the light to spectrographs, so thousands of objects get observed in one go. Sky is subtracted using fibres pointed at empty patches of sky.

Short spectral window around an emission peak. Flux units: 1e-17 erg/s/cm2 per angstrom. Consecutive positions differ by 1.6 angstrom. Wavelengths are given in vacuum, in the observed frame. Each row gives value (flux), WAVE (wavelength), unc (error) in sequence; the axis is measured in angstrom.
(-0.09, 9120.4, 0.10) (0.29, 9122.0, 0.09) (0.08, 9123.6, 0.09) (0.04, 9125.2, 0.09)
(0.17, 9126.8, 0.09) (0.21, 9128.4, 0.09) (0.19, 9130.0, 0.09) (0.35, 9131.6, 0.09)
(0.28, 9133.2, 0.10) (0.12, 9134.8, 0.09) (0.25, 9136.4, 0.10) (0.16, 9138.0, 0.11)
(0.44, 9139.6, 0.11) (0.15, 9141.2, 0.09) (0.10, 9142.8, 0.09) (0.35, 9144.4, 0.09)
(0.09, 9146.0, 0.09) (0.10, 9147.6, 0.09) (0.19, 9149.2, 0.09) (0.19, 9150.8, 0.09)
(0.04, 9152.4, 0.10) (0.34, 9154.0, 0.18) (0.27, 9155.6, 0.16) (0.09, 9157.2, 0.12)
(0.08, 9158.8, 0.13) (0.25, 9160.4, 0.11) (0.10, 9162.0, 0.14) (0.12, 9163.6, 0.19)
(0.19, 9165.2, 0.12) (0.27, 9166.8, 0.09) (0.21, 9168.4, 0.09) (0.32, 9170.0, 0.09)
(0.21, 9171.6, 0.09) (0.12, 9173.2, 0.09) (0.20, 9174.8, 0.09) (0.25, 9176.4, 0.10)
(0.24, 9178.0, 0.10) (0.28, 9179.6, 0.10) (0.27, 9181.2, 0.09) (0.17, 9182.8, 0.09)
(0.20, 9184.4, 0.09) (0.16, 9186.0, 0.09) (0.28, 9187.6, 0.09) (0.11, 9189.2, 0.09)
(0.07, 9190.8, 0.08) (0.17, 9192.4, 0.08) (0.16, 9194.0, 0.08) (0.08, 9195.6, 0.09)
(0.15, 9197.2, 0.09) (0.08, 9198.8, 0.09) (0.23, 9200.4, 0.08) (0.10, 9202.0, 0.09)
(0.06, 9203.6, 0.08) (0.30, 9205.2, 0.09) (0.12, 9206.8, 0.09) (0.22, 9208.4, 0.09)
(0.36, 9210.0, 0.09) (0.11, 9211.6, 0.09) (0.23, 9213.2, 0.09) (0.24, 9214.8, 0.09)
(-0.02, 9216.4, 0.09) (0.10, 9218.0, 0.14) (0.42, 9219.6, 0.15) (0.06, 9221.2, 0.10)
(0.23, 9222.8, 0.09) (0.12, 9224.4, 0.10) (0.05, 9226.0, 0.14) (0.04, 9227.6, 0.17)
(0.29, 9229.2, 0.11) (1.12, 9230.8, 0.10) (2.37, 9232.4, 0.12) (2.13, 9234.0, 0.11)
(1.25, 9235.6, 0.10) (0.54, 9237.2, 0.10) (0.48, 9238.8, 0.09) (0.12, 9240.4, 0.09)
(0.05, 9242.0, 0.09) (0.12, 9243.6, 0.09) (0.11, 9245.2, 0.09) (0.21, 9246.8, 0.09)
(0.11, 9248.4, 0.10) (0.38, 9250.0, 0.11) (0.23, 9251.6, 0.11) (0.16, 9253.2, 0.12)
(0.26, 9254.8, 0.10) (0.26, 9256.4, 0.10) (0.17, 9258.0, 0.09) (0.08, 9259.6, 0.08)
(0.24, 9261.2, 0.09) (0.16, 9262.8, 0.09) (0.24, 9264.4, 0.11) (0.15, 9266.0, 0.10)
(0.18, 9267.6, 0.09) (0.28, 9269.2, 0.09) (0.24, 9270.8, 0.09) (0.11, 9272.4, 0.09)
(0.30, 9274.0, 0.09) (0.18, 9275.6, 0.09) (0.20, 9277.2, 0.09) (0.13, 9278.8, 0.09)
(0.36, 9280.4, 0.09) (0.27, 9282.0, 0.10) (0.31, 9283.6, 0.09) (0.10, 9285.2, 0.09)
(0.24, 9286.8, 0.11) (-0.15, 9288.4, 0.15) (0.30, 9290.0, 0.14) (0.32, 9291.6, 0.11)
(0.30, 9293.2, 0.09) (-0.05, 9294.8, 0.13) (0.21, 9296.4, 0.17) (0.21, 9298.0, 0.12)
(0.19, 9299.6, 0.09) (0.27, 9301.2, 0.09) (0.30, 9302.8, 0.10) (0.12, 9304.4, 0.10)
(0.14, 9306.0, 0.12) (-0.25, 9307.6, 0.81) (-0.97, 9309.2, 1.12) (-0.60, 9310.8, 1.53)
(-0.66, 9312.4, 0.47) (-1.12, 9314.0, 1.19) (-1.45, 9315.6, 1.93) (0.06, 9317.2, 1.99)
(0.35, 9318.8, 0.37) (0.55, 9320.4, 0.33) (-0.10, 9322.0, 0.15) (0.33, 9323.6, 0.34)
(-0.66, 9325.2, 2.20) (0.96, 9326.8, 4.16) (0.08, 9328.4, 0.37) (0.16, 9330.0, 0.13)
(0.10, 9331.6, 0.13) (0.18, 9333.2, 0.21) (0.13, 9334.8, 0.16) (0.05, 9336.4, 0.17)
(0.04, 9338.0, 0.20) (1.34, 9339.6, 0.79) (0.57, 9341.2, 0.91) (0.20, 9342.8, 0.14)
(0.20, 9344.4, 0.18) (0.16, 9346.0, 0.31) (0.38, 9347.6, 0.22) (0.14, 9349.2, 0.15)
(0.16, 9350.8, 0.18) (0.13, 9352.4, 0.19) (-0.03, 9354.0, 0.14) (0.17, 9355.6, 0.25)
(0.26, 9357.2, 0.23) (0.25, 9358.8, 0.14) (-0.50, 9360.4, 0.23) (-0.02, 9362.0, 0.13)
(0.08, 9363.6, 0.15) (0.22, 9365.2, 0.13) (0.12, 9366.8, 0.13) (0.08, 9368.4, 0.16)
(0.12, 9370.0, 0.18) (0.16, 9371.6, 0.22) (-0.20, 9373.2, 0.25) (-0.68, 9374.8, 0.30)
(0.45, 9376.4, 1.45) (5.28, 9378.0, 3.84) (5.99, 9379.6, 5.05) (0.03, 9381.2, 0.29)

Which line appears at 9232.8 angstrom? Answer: Hbeta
